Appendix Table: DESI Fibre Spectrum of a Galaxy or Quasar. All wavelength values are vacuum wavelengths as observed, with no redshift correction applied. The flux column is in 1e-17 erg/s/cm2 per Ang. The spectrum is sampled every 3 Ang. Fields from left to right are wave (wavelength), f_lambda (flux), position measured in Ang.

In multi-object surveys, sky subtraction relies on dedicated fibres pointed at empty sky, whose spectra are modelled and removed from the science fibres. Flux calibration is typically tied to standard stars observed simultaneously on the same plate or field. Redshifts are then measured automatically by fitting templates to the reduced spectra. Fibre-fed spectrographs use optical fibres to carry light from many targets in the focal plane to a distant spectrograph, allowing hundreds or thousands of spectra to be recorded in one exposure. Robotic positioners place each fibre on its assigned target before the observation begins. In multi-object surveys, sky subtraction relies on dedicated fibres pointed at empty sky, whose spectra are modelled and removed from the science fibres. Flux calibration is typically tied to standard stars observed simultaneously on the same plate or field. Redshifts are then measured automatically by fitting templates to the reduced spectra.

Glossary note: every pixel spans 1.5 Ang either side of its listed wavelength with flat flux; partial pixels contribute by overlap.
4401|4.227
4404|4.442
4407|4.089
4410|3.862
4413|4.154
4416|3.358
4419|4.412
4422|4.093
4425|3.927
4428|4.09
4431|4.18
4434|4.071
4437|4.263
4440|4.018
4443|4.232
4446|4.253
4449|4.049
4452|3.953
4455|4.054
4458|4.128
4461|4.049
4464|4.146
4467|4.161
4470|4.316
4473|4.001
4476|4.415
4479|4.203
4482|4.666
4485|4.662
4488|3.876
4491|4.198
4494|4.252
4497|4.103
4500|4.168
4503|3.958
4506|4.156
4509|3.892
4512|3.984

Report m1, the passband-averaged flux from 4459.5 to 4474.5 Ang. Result 4.13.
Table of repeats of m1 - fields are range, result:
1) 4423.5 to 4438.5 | 4.11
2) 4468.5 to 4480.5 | 4.23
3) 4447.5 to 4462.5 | 4.05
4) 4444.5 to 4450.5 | 4.15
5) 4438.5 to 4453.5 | 4.1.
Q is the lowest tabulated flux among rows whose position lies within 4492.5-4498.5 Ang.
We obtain 4.103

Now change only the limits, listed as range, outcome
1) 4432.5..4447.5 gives 4.018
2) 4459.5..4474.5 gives 4.001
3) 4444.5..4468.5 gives 3.953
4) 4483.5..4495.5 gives 3.876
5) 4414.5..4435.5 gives 3.358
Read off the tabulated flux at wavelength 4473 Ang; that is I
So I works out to 4.001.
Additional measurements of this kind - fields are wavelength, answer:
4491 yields 4.198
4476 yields 4.415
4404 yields 4.442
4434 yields 4.071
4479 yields 4.203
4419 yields 4.412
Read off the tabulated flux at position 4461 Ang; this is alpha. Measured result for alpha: 4.049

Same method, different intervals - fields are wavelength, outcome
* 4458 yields 4.128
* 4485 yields 4.662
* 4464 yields 4.146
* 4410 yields 3.862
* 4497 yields 4.103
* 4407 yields 4.089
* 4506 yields 4.156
